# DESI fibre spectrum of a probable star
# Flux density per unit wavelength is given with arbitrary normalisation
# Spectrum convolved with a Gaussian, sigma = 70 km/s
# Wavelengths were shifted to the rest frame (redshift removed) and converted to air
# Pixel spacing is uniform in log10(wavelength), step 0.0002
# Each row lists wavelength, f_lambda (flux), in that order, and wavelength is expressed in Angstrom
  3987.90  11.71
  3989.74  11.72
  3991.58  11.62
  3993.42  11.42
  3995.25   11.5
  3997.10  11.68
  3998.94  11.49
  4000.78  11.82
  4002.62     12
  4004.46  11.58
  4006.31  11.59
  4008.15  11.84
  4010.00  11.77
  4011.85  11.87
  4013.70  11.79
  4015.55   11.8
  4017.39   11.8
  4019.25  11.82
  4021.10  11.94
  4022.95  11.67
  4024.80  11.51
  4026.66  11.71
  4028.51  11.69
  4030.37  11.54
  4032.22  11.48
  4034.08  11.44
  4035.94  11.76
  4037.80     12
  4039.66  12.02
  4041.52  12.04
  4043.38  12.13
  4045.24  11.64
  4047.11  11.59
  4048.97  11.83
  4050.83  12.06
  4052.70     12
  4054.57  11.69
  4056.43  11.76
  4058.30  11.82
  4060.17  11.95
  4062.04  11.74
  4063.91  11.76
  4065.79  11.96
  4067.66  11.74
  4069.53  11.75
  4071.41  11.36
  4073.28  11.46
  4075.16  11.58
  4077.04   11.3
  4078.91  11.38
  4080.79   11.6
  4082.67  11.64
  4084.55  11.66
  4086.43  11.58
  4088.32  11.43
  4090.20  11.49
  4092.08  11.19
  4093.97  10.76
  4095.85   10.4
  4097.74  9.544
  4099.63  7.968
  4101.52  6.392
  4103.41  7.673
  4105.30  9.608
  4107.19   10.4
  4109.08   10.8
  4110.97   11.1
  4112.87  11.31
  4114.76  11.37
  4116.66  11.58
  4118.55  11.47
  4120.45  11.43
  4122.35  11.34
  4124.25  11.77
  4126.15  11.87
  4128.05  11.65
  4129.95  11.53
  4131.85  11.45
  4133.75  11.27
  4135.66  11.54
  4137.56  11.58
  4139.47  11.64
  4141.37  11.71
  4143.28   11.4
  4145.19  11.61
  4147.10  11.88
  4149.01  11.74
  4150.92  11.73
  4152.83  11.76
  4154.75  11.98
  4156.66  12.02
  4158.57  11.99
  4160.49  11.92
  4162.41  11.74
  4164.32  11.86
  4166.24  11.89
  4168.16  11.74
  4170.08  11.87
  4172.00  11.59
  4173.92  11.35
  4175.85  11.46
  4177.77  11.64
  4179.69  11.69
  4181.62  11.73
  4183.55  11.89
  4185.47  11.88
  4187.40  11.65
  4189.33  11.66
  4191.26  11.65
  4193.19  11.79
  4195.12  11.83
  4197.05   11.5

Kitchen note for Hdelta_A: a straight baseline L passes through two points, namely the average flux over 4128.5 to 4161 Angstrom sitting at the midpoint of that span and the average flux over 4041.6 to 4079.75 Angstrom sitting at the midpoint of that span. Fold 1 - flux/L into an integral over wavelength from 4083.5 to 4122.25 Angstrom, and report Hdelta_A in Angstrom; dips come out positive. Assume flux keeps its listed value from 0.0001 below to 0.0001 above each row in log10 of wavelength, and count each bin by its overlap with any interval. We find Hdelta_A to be 4.1 Angstrom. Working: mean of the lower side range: 11.7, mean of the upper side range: 11.7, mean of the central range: 10.5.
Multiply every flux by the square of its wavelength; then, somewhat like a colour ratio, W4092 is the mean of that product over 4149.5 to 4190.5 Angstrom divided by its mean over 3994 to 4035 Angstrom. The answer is 1.09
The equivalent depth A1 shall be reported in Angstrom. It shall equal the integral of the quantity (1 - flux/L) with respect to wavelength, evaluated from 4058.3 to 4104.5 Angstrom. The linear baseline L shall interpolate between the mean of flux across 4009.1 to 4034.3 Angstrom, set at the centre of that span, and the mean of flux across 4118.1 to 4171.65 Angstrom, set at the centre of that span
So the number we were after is 3.2 Angstrom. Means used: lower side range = 11.7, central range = 10.9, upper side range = 11.7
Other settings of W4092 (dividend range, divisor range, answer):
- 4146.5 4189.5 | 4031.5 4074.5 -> 1.06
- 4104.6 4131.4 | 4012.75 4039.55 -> 1.00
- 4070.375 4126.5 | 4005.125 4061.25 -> 0.95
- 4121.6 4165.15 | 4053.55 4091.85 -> 1.04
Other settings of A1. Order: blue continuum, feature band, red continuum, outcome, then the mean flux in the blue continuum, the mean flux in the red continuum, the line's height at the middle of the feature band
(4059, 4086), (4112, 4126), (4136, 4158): 0.25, 11.6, 11.7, 11.7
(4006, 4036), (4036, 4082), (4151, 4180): -0.13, 11.7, 11.8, 11.7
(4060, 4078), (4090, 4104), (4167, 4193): 2.76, 11.6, 11.7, 11.7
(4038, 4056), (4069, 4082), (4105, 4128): 0.16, 11.9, 11.2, 11.6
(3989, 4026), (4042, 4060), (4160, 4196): -0.20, 11.7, 11.7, 11.7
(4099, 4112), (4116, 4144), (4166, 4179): -4.13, 9.17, 11.6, 10.1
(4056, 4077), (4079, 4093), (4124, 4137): 0.18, 11.7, 11.6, 11.7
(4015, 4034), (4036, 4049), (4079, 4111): -0.63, 11.7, 10.3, 11.3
